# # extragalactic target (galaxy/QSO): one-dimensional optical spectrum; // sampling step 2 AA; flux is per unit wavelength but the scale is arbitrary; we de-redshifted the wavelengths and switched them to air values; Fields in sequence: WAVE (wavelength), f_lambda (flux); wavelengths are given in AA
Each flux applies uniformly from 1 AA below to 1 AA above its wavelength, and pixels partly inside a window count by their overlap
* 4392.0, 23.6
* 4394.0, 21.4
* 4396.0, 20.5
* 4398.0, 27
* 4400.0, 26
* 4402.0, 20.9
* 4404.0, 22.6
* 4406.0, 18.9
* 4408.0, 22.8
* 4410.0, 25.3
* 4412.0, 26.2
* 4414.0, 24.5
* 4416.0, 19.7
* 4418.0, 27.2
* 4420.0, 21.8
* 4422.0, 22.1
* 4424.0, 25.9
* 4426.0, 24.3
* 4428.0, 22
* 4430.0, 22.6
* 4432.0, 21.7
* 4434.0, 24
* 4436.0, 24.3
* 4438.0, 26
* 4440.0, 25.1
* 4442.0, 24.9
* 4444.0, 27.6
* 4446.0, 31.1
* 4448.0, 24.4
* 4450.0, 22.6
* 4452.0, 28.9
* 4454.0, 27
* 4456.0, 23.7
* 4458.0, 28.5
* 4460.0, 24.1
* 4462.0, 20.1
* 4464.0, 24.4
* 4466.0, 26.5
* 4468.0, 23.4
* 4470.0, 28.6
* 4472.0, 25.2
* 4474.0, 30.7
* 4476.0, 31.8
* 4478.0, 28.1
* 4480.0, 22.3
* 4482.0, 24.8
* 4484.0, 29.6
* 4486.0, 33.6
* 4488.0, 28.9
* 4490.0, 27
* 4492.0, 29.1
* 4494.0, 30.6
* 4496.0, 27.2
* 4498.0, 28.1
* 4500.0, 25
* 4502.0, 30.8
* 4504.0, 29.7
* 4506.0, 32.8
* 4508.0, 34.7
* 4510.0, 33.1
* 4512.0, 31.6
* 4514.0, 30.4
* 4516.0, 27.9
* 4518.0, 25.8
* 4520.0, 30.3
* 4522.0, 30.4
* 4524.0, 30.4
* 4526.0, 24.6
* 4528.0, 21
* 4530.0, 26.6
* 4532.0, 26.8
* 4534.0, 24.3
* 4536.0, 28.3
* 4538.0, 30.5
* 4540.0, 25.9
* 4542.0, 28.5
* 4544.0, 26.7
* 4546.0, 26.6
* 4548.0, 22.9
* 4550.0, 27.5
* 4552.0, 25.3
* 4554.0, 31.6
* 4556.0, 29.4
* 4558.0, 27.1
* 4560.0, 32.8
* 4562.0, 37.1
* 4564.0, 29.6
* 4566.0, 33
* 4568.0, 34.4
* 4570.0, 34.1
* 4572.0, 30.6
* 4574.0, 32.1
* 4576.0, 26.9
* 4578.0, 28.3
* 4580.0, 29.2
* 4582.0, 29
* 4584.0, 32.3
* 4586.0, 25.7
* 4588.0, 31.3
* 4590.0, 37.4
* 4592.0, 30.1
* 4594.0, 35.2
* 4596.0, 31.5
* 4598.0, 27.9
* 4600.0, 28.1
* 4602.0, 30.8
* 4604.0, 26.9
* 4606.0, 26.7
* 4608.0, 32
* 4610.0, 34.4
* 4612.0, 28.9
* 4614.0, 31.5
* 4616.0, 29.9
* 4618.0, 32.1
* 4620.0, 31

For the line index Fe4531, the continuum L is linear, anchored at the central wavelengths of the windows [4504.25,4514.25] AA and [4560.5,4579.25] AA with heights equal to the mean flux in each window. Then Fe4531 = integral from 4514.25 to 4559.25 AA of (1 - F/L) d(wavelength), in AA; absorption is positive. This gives 6.82 AA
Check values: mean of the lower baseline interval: 32.5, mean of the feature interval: 27.3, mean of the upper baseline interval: 31.8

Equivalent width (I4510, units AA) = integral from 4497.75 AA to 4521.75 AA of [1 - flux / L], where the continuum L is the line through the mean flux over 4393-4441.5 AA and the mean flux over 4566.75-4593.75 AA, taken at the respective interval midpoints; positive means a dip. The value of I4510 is -2.0 AA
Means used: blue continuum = 23.5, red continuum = 31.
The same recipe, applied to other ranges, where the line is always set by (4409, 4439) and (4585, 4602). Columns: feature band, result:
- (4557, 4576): -1.4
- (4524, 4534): 1.0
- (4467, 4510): -3.6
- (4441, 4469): -0.4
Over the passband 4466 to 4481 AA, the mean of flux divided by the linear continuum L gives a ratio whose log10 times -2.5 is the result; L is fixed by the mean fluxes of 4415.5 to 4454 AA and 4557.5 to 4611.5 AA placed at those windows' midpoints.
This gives -0.03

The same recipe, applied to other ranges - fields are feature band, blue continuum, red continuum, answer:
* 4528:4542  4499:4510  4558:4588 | 0.157 mag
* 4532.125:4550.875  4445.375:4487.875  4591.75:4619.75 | 0.074 mag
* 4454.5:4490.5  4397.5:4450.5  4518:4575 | -0.031 mag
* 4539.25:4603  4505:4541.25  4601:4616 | -0.018 mag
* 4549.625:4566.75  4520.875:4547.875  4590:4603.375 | -0.073 mag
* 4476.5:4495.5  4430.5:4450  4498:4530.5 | -0.026 mag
